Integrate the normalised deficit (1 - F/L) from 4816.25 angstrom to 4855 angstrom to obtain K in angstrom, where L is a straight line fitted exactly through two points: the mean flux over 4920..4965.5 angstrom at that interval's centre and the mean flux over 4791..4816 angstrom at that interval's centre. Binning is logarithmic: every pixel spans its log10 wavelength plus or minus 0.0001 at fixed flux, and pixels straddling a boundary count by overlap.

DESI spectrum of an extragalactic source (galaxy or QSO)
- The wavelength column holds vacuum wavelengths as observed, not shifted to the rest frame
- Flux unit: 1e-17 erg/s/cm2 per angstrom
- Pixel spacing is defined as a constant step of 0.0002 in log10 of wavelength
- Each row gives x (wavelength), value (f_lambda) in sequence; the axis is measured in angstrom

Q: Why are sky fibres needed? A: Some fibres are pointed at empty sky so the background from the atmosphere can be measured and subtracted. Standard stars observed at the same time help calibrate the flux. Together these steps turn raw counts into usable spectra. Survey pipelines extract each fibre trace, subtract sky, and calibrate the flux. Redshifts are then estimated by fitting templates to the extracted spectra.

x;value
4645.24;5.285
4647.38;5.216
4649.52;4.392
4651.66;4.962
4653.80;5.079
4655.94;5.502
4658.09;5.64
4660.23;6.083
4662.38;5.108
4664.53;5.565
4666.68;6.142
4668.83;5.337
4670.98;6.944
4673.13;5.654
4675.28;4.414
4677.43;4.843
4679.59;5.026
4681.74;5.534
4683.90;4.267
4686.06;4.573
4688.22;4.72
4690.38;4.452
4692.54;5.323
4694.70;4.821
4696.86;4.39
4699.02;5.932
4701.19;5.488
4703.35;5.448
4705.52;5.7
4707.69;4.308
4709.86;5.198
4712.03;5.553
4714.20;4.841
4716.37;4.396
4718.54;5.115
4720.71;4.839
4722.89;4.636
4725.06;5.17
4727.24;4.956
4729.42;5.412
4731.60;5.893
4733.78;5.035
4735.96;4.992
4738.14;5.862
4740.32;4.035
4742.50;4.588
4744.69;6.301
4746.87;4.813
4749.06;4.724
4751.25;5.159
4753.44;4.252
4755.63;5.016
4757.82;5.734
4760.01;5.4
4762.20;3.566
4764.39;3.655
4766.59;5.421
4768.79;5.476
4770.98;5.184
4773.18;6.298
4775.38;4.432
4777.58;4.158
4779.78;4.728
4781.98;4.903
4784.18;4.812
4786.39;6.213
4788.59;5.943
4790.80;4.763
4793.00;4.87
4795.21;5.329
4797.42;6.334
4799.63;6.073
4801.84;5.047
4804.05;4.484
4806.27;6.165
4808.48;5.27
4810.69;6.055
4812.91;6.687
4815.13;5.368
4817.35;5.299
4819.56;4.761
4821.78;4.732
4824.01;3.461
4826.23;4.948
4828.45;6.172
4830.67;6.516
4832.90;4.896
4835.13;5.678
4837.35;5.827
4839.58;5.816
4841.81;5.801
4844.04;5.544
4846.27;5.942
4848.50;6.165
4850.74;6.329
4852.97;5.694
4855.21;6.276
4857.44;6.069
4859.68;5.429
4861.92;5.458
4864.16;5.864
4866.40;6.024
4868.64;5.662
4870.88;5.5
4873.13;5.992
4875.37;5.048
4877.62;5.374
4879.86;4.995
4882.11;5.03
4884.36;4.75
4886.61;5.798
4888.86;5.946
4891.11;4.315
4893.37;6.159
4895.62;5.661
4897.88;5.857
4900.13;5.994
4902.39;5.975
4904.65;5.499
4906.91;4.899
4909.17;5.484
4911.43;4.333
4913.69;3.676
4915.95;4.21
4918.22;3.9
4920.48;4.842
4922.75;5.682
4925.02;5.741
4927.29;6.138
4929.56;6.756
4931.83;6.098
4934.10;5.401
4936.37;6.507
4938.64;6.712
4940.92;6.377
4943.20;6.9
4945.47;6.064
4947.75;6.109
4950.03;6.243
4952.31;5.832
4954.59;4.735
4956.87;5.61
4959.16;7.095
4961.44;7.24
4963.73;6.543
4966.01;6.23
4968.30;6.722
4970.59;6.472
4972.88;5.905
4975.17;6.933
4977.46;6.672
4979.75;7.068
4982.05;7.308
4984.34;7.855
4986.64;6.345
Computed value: 1.3 angstrom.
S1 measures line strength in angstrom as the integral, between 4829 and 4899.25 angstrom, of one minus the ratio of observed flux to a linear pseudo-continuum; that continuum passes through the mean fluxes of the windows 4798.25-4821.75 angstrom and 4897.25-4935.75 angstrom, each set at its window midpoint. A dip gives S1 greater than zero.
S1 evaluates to -3.2 angstrom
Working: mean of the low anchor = 5.49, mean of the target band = 5.66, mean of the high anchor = 5.33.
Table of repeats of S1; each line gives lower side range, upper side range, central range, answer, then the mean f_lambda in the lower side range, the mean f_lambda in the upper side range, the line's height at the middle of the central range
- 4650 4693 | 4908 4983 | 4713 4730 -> 1.49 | 5.25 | 5.98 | 5.38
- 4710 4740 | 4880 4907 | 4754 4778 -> 1.17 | 5.11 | 5.49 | 5.2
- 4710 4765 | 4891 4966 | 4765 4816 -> -1.84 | 4.97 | 5.74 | 5.19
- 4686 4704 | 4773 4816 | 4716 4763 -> 1.57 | 5.03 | 5.38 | 5.19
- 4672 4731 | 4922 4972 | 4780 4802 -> 0.17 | 5.01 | 6.24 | 5.46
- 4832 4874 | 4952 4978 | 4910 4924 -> 3.74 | 5.79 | 6.34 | 6.11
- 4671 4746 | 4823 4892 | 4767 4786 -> 0.86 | 5.08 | 5.57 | 5.3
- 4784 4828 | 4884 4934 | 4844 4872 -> -2.60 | 5.35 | 5.36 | 5.36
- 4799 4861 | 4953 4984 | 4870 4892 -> 2.41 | 5.59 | 6.53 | 5.93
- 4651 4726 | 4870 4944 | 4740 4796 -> 3.04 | 5.17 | 5.5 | 5.29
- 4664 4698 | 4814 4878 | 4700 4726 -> 0.74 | 5.12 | 5.58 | 5.21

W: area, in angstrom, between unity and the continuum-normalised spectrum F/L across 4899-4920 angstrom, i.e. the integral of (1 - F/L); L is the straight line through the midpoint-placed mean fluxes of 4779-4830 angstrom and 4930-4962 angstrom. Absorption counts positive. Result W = 3.8 angstrom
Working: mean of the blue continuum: 5.34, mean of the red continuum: 6.2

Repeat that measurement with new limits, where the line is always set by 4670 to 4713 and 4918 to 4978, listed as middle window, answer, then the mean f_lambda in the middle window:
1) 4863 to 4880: 0.8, 5.59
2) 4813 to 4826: 1.7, 4.89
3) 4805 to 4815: -0.6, 5.95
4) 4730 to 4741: 0.2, 5.22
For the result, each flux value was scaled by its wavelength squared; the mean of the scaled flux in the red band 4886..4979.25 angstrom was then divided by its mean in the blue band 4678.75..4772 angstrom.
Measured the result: 1.27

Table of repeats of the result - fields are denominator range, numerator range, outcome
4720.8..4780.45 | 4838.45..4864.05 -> 1.22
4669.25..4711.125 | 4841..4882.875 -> 1.20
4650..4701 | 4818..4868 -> 1.15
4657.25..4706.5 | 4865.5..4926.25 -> 1.09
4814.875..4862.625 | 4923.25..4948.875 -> 1.17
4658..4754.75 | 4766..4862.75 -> 1.12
